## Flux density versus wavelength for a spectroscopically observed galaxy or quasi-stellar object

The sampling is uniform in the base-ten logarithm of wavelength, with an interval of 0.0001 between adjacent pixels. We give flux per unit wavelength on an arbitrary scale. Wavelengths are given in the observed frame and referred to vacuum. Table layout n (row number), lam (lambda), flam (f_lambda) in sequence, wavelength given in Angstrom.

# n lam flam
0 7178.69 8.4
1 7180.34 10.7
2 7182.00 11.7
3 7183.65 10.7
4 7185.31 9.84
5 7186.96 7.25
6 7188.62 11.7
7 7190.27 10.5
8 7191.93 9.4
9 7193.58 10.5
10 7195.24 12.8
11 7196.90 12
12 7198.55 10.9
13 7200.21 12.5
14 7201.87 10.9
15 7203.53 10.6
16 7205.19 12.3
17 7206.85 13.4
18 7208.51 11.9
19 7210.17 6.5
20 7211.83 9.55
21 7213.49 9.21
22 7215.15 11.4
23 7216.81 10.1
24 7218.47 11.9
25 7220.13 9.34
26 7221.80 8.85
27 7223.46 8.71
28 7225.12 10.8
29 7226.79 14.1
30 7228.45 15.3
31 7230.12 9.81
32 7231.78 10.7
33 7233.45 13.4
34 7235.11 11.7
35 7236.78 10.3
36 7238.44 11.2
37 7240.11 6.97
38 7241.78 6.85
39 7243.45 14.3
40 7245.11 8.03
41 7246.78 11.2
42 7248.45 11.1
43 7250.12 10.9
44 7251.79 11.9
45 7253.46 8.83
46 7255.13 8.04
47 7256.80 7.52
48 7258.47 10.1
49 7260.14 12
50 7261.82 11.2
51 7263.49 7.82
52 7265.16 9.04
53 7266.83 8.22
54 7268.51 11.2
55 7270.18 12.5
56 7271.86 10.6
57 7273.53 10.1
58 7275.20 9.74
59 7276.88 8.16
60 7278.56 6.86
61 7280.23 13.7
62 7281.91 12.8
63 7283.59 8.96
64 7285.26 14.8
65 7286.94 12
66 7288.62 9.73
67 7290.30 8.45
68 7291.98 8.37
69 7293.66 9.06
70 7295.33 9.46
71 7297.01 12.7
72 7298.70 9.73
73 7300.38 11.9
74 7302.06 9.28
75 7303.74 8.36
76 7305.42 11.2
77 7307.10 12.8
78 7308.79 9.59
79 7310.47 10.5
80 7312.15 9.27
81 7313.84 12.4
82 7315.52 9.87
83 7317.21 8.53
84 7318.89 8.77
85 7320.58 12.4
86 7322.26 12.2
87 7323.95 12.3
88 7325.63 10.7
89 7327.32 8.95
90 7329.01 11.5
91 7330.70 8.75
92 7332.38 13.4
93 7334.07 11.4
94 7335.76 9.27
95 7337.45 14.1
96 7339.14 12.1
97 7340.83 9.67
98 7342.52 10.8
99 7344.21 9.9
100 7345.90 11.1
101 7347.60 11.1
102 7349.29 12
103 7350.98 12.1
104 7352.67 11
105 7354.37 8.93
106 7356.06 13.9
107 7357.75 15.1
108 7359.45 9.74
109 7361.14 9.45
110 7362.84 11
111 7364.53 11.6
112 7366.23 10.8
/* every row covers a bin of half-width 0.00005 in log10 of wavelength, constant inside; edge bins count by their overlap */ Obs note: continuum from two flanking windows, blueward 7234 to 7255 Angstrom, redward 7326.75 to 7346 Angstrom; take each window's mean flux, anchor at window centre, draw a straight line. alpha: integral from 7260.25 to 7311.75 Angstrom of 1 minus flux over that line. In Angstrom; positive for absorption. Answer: 1.20 Angstrom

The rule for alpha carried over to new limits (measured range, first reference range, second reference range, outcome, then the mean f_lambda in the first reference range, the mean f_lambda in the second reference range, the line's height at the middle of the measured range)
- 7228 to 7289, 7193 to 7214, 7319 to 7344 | 3.5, 11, 11.1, 11.1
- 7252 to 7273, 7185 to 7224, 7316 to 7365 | 1.8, 10.5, 11.1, 10.8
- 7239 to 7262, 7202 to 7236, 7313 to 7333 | 2.1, 11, 10.8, 10.9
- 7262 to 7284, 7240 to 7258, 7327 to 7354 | 0.1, 9.72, 11.1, 10.1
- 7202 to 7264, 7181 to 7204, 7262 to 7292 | 0.2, 10.8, 10.2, 10.5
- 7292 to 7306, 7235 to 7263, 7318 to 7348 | 0.7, 10.1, 11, 10.6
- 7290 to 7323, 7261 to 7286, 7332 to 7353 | 1.7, 10.4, 11.3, 10.8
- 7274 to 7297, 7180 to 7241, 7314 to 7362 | 1.5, 10.8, 11.1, 10.9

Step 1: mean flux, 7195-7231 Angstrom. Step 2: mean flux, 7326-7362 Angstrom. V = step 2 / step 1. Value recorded 1.0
